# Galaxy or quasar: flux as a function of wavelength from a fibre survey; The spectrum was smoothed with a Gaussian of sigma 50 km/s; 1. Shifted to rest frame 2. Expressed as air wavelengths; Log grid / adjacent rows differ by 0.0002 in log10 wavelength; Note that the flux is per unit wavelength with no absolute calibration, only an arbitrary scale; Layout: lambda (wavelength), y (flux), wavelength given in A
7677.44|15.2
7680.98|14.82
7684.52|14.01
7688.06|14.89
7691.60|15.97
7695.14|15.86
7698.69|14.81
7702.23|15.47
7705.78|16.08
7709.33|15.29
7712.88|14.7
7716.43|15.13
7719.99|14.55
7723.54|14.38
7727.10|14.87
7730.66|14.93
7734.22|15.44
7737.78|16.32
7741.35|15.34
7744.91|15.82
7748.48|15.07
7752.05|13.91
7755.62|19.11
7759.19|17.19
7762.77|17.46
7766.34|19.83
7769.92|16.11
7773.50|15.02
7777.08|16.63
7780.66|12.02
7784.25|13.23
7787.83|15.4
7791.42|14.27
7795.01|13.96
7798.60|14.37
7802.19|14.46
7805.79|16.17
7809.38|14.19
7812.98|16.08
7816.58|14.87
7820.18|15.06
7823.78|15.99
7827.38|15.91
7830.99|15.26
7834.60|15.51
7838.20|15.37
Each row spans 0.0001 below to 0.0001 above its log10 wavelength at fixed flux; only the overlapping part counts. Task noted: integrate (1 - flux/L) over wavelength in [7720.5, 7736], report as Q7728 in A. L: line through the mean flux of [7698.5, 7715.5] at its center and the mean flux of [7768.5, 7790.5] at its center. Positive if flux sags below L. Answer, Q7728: 0.3 A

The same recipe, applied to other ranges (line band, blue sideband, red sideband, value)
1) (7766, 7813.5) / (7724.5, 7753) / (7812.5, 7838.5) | 1.3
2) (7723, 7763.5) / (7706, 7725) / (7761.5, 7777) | 0.5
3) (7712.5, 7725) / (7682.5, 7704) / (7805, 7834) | 0.4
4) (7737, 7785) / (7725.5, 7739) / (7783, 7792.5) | -3.7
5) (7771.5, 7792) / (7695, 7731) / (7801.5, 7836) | 1.1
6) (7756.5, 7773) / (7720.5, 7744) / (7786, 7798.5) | -3.0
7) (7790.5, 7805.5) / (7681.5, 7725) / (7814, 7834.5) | 0.9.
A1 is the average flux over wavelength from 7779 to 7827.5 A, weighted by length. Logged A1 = 14.7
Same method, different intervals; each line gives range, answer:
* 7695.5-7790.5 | 15.5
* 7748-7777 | 16.8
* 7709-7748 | 15.2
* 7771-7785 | 14.4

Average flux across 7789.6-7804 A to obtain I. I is 14.3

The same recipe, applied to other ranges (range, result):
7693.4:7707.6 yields 15.6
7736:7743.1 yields 15.8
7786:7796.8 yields 14.5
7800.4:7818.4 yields 15.2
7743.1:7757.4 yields 16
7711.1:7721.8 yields 14.8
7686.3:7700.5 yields 15.4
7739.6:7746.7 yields 15.6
